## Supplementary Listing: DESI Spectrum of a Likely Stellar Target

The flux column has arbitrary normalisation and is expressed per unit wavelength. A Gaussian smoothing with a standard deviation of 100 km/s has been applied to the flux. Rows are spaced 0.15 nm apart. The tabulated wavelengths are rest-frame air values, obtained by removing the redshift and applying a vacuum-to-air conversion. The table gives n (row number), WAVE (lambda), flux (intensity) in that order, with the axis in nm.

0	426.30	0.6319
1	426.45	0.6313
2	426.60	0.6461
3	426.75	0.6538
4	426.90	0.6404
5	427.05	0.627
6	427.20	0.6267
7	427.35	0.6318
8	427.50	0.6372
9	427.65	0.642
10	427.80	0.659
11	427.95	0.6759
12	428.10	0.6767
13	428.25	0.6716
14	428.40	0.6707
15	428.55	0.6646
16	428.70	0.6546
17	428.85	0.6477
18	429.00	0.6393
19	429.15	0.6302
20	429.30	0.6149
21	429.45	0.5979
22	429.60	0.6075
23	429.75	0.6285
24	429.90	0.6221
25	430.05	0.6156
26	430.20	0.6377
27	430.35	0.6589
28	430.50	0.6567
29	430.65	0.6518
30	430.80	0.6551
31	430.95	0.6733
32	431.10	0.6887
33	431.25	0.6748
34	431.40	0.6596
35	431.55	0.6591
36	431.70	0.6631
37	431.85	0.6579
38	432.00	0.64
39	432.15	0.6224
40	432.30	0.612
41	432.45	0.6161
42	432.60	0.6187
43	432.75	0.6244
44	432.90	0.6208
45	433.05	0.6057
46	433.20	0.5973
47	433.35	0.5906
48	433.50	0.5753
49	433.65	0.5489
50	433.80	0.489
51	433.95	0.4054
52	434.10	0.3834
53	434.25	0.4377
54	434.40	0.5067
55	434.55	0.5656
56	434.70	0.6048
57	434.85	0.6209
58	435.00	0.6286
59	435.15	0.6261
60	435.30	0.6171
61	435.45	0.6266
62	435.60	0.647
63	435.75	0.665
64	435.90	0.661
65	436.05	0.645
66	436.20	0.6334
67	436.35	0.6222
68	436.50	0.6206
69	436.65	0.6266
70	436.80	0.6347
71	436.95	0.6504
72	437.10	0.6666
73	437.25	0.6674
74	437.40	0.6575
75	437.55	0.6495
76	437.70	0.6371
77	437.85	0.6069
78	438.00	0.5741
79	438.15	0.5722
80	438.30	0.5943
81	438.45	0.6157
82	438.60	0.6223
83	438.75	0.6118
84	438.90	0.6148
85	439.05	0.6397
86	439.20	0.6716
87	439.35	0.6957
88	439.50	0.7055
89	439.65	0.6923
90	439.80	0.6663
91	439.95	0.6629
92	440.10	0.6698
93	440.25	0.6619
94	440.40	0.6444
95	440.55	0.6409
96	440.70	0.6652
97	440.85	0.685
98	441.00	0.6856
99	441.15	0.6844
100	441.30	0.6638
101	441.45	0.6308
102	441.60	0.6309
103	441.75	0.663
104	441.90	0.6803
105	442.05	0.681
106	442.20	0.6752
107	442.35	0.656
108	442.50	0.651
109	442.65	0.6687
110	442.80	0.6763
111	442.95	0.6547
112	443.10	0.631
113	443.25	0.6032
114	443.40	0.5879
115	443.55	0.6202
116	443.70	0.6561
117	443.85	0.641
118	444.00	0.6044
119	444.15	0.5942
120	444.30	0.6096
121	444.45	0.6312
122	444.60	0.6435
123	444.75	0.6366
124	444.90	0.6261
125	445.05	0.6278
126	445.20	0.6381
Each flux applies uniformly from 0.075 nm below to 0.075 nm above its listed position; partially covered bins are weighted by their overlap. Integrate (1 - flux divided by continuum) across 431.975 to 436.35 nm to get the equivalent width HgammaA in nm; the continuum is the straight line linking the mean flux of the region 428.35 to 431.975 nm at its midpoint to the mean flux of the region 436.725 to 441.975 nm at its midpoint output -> 0.41 nm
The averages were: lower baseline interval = 0.647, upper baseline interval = 0.649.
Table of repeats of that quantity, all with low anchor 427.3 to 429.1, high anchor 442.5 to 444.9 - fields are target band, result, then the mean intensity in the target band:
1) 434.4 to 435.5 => 0.068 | 0.605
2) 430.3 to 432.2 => -0.023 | 0.659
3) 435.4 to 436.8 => 0.010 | 0.639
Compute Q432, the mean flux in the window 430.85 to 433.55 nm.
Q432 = 0.634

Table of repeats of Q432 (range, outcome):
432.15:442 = 0.621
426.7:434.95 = 0.617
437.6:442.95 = 0.651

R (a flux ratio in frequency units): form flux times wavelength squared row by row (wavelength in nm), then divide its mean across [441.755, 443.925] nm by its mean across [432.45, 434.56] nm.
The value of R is 1.25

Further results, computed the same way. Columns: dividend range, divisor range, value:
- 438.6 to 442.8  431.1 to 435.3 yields 1.16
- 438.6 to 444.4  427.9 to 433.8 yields 1.08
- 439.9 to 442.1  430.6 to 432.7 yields 1.07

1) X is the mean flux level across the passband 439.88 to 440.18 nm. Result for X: 0.666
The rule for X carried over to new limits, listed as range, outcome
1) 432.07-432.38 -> 0.618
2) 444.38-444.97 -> 0.634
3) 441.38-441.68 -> 0.631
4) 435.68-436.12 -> 0.657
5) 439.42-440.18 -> 0.679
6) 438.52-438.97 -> 0.616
